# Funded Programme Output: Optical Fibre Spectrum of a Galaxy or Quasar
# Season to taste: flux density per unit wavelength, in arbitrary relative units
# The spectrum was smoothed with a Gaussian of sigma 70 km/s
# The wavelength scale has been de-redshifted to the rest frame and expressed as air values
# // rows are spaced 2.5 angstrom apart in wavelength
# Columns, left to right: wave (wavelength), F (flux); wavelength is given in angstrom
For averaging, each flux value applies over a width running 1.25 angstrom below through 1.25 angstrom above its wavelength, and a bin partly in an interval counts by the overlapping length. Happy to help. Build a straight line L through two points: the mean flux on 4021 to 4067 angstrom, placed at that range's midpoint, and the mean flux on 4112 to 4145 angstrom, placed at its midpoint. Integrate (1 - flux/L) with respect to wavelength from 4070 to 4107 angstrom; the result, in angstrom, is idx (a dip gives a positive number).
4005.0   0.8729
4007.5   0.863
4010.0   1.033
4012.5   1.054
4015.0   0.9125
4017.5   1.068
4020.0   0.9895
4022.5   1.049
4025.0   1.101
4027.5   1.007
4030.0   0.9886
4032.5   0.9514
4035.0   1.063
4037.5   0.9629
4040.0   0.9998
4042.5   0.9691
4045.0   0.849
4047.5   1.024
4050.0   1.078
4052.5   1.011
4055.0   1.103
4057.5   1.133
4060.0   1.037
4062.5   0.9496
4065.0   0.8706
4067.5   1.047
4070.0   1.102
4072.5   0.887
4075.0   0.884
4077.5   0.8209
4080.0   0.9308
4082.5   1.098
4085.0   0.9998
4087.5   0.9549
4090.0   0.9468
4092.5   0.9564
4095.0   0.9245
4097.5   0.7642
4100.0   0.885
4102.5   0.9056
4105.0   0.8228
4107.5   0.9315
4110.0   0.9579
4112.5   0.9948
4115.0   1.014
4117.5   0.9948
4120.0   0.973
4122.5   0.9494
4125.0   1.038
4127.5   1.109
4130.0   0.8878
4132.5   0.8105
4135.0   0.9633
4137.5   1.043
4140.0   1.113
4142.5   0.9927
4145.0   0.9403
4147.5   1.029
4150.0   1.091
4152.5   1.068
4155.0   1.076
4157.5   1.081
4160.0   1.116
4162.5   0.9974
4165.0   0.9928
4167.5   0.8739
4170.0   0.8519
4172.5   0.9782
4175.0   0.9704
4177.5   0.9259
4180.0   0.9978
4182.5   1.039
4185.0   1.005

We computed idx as 2.9 angstrom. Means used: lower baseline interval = 1.01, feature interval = 0.92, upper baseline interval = 0.989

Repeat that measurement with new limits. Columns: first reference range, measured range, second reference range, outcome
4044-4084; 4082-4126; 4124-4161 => 2.6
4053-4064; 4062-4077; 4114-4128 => 1.3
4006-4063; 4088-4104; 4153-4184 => 1.6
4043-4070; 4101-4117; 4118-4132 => 0.8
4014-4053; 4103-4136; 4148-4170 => 2.0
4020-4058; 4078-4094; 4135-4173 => 0.7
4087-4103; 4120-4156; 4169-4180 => -3.2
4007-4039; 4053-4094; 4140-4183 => 0.9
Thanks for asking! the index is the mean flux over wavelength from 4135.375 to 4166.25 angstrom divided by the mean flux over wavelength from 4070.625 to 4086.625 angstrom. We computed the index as 1.1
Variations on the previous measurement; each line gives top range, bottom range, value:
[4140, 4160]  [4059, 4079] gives 1.11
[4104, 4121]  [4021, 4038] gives 0.94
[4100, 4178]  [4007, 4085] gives 0.99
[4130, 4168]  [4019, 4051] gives 1.01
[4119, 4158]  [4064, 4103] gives 1.08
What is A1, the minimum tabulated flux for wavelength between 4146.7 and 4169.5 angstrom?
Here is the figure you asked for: 0.8739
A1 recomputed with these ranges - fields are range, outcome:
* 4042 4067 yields 0.849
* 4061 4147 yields 0.7642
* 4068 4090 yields 0.8209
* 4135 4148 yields 0.9403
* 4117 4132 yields 0.8878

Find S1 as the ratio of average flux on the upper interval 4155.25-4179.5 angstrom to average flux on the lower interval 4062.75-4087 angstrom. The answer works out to 1.0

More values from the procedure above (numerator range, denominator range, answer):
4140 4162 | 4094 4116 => 1.16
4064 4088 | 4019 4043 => 0.95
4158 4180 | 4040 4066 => 0.97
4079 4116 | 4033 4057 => 0.93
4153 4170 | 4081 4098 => 1.06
